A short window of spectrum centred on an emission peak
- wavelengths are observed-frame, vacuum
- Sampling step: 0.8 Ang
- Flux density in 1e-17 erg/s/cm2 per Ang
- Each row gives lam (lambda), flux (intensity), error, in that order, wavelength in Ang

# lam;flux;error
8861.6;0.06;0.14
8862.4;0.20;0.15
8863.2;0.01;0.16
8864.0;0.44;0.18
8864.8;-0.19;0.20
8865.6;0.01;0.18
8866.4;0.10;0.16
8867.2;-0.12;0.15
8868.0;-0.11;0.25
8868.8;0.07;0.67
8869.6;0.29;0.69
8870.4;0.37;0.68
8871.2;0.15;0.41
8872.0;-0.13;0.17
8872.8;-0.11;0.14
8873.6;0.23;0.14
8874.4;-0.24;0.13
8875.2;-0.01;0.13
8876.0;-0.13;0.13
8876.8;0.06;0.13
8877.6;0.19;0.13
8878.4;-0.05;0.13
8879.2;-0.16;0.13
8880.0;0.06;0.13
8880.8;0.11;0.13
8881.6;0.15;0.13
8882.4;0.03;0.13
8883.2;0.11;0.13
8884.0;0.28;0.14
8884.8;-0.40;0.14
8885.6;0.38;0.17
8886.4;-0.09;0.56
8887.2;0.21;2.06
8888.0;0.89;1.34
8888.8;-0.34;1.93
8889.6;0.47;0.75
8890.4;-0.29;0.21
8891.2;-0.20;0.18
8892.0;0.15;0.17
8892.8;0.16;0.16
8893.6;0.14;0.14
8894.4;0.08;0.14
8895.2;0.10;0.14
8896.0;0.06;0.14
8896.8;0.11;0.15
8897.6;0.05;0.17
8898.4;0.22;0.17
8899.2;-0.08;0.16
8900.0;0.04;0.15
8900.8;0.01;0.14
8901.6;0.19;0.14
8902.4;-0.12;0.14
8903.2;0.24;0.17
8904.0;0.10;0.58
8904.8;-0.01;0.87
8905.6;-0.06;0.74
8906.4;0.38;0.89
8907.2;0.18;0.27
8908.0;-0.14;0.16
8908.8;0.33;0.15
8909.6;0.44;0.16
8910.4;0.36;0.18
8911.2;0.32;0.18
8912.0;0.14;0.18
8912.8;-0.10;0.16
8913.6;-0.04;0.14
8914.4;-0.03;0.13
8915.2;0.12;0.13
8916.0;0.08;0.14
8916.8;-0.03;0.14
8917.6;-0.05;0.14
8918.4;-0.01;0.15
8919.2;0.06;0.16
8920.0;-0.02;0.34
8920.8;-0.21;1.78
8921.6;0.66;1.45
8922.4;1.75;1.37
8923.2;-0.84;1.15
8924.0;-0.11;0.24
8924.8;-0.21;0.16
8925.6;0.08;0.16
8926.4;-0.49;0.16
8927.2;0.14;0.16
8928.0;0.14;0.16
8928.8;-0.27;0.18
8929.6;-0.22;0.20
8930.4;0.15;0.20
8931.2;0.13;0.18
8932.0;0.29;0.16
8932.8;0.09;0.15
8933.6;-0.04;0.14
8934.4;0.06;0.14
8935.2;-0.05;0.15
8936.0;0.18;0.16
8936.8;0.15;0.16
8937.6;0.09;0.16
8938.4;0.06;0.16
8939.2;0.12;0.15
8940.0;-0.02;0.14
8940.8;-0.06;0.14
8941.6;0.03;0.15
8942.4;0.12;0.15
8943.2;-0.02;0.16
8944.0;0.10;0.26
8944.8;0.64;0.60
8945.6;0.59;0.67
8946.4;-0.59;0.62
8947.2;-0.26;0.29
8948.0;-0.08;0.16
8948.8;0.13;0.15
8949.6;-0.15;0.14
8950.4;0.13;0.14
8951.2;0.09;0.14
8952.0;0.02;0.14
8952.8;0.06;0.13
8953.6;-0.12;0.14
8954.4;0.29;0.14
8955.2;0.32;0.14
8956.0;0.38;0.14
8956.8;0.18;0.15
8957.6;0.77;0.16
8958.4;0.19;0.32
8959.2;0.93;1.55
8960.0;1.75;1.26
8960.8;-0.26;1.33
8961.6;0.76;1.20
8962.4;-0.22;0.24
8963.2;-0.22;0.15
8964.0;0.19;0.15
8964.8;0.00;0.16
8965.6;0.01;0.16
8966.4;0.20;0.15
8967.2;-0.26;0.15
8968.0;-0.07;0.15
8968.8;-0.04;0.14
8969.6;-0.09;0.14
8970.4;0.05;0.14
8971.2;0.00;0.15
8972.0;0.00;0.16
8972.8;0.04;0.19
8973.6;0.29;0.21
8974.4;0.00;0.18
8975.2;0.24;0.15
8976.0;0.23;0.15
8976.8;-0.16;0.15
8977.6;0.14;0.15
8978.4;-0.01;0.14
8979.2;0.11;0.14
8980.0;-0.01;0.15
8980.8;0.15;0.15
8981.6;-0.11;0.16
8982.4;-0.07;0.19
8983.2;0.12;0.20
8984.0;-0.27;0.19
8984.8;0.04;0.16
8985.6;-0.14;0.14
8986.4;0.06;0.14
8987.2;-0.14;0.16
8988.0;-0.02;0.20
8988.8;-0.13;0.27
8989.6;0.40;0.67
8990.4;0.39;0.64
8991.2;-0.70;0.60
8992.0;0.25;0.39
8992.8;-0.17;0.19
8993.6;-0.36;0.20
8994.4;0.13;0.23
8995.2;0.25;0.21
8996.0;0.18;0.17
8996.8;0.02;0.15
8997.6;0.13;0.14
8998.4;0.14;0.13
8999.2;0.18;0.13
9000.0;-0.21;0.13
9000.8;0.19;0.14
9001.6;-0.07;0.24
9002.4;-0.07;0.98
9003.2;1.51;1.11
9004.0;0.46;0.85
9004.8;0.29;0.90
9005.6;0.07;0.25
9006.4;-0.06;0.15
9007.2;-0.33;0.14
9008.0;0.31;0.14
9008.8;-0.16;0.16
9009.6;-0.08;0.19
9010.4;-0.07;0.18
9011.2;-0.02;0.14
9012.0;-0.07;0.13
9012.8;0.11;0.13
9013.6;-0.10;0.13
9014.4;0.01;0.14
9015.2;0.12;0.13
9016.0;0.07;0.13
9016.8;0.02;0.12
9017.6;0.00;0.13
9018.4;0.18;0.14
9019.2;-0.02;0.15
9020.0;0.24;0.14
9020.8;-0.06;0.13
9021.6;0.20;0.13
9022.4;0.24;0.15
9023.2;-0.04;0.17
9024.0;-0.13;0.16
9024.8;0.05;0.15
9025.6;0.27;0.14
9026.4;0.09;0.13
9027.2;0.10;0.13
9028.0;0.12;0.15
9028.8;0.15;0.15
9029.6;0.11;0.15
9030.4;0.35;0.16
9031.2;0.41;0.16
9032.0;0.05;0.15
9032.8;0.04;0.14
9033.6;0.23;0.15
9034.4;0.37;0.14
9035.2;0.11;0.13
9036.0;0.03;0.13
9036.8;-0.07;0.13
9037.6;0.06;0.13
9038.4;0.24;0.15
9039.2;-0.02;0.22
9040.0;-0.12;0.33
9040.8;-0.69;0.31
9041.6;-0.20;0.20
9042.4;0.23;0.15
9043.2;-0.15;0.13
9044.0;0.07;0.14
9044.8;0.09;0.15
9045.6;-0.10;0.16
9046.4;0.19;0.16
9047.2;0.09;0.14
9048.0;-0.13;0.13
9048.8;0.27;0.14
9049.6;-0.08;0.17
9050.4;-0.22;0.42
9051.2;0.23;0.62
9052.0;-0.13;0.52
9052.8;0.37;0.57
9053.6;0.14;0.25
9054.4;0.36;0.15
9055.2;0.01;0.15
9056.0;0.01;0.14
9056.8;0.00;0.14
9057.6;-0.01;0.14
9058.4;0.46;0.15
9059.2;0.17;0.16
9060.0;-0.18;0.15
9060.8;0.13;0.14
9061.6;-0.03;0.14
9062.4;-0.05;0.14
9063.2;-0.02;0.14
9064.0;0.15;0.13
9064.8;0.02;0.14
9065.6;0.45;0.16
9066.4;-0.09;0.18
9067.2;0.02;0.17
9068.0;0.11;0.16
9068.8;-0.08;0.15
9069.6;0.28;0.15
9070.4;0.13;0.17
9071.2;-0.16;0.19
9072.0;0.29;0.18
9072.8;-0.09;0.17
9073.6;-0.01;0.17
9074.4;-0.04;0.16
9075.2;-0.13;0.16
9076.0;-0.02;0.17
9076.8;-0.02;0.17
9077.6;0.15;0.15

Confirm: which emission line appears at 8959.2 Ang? H-gamma 4340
